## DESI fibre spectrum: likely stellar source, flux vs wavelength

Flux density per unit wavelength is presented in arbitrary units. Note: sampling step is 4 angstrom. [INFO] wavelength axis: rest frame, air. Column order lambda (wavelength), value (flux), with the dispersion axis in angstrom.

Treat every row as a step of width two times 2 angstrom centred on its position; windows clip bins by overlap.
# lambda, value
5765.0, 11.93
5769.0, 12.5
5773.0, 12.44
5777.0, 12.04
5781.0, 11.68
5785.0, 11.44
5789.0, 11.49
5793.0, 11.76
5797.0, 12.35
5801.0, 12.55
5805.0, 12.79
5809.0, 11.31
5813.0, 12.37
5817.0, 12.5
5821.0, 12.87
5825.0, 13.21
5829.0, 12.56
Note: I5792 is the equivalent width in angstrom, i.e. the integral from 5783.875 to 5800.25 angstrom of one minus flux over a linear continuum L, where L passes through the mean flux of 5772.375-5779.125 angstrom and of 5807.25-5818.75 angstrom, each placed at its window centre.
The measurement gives 0.4 angstrom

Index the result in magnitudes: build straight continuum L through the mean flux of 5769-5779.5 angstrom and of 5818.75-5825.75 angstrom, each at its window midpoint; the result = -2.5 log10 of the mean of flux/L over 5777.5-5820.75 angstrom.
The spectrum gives 0.051 mag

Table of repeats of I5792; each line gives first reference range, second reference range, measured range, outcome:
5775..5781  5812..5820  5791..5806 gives -0.12 angstrom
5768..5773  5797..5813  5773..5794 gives 1.09 angstrom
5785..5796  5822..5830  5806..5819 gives 0.34 angstrom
